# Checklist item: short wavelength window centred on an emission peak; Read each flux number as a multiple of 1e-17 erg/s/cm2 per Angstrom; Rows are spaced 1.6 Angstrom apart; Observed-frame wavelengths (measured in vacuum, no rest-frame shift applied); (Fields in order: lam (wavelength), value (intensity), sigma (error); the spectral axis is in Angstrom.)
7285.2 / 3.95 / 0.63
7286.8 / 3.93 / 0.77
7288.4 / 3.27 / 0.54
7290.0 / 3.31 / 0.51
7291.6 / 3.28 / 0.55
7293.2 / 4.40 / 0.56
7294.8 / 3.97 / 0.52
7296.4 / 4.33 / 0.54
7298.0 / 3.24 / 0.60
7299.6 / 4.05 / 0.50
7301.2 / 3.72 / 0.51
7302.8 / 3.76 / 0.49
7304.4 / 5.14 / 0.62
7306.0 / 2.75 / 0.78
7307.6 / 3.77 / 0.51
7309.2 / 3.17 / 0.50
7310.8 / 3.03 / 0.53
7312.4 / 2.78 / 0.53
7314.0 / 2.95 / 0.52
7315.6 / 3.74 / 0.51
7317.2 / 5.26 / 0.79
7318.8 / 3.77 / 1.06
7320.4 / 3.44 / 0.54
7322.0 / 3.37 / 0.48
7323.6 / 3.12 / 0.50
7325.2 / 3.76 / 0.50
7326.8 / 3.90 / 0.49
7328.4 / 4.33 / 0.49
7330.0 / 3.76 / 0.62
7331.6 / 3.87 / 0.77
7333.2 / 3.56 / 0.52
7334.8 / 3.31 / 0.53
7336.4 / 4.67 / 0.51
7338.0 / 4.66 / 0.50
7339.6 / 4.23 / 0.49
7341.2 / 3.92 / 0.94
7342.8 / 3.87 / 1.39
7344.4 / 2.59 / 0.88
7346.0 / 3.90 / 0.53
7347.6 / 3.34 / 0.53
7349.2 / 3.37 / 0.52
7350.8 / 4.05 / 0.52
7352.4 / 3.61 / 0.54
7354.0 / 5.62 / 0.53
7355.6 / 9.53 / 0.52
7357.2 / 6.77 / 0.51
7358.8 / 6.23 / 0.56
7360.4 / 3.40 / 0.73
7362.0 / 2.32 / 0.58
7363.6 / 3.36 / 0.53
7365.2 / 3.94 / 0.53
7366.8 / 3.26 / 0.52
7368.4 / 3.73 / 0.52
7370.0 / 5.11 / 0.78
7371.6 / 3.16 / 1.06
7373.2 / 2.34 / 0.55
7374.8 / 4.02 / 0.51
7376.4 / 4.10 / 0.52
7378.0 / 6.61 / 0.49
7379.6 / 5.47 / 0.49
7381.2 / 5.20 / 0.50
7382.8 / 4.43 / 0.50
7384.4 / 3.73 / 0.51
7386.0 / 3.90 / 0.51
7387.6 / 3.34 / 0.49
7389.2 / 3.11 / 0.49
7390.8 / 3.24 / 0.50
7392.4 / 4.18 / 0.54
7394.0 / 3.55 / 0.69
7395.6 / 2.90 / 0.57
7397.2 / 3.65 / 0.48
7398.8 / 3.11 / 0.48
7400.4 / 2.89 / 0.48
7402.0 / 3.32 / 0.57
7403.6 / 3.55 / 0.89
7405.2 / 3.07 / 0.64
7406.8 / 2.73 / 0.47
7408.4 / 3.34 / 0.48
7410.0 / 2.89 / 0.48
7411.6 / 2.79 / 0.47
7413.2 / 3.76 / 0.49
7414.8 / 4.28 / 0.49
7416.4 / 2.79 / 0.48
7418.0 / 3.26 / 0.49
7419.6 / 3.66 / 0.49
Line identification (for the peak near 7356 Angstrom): H-alpha 6563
